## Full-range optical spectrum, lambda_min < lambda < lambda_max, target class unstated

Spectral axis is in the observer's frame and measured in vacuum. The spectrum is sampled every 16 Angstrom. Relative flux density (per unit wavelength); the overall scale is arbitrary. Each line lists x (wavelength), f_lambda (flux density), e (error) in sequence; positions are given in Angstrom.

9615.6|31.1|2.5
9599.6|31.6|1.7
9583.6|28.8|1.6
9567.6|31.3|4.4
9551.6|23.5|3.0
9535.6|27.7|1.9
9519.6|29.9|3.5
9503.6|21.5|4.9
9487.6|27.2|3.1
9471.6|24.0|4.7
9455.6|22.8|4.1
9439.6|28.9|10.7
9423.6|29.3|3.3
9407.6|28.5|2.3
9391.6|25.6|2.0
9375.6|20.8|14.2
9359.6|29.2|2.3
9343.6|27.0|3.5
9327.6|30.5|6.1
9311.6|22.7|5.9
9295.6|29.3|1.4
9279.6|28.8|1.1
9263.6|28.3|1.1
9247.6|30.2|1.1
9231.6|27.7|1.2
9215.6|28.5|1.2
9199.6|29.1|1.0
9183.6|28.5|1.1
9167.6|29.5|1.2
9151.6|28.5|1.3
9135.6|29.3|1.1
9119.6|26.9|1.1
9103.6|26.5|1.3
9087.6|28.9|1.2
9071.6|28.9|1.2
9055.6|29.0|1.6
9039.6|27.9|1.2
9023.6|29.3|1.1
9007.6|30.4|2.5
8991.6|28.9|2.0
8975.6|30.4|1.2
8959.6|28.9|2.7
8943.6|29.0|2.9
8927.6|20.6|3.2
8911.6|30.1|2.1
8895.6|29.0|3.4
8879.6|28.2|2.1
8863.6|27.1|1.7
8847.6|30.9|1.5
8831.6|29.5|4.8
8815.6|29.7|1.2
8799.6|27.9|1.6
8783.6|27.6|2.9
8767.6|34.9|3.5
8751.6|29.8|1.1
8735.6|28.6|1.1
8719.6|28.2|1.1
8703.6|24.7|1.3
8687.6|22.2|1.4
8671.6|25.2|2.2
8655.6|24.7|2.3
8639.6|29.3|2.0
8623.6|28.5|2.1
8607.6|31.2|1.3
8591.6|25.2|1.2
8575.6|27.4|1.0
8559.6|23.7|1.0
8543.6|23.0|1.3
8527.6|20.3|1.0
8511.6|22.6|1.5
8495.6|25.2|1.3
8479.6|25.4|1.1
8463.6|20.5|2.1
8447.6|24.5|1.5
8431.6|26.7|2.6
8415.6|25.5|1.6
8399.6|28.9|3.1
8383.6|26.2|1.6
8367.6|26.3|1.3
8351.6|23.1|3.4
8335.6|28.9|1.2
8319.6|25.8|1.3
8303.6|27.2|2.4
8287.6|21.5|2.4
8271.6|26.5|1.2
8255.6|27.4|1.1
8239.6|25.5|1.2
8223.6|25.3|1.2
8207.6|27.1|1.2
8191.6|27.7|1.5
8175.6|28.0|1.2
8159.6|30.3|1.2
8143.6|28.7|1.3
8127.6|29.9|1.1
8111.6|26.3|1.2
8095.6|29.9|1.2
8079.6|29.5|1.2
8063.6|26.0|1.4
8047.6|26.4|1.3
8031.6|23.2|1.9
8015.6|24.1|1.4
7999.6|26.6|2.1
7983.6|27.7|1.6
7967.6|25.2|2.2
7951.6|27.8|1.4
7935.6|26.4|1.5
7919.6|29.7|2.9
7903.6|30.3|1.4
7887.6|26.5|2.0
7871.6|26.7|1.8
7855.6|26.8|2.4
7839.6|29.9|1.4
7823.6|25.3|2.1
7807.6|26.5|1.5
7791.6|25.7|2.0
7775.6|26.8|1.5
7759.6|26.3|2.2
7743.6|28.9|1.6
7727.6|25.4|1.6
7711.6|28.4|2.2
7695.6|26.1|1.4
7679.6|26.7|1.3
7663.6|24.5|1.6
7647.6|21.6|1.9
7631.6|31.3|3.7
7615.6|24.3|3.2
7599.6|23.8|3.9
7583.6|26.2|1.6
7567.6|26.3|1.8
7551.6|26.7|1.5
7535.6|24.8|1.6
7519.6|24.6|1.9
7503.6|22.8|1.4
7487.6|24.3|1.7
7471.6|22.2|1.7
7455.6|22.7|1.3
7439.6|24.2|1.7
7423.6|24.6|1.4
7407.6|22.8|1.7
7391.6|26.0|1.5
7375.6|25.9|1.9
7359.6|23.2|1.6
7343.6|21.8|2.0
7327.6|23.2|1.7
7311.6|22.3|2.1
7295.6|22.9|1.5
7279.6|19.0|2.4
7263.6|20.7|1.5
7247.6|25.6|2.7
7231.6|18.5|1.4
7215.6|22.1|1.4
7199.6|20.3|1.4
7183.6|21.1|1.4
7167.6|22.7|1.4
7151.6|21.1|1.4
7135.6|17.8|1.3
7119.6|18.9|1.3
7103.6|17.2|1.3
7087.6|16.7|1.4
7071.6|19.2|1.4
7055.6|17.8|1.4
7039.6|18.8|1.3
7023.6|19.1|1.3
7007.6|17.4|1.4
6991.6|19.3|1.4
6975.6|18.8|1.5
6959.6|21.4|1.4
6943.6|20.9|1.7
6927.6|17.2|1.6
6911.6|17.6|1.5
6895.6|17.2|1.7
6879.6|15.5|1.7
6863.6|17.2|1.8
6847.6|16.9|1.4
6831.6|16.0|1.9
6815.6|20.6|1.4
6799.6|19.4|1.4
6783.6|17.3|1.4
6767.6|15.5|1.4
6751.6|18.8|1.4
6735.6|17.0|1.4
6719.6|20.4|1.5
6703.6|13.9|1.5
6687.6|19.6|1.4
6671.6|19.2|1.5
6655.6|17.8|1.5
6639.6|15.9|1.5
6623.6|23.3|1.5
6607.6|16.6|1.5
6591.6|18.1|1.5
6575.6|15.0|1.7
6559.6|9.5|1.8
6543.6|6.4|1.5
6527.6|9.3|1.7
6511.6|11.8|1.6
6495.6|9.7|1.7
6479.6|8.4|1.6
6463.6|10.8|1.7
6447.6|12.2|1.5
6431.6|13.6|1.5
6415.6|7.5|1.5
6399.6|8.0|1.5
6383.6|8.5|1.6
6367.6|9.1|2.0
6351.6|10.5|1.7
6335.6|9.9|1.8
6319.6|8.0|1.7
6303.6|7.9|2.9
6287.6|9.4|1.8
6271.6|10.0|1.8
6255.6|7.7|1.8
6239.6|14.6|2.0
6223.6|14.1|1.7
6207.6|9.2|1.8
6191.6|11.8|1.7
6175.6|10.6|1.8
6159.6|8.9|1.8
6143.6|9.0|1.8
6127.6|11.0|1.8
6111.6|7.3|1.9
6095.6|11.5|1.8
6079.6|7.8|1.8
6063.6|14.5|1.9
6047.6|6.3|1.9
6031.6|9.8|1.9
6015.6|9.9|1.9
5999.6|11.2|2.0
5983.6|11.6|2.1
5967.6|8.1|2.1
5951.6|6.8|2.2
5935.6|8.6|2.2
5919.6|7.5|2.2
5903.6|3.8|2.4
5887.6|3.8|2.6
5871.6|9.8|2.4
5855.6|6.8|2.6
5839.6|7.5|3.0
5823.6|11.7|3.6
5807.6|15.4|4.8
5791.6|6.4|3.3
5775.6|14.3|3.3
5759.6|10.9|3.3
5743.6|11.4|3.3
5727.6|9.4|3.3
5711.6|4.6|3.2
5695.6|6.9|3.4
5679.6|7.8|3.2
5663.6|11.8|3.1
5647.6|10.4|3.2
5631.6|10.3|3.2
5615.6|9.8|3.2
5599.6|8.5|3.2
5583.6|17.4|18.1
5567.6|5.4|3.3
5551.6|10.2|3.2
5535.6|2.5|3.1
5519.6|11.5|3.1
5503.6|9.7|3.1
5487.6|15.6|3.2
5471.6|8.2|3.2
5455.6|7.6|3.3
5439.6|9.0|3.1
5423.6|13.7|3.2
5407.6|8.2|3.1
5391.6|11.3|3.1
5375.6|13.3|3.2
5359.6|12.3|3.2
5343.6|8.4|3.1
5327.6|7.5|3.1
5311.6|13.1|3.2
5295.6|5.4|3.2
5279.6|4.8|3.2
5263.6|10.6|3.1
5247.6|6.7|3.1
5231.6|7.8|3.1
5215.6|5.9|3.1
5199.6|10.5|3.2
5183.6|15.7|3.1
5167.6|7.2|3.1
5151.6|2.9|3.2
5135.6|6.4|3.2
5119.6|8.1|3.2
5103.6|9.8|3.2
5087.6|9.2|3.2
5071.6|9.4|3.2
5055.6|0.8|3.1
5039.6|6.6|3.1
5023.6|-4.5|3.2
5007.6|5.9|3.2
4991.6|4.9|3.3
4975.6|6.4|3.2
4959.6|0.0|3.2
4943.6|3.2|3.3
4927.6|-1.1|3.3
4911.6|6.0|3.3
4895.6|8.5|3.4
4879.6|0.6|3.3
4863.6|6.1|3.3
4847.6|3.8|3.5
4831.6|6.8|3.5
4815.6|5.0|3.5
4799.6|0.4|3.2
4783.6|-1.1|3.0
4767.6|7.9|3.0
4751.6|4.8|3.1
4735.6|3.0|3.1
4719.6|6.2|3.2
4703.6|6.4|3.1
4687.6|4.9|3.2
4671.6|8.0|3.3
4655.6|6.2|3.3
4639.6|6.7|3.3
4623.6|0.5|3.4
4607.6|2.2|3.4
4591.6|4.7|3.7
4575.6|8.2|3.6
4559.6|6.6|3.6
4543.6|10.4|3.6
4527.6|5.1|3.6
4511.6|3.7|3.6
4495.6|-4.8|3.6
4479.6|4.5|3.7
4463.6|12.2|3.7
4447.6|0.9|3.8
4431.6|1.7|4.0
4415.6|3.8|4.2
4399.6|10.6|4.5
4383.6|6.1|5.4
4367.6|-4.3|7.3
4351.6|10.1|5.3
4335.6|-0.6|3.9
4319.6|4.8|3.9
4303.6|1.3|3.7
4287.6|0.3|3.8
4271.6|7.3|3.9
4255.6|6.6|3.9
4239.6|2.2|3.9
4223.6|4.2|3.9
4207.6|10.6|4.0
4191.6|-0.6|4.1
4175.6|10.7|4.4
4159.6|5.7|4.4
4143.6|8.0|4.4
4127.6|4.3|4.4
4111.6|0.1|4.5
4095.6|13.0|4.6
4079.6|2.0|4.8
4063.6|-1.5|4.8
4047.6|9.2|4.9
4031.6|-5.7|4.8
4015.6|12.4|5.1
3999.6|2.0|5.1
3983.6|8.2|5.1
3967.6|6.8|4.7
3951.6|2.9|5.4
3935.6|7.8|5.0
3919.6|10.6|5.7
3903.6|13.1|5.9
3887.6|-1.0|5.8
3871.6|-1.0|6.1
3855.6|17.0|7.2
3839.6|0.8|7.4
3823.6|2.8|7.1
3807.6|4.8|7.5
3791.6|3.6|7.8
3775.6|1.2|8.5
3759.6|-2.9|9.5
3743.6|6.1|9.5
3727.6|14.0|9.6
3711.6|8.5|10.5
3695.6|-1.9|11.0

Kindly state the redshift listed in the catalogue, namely 0.65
